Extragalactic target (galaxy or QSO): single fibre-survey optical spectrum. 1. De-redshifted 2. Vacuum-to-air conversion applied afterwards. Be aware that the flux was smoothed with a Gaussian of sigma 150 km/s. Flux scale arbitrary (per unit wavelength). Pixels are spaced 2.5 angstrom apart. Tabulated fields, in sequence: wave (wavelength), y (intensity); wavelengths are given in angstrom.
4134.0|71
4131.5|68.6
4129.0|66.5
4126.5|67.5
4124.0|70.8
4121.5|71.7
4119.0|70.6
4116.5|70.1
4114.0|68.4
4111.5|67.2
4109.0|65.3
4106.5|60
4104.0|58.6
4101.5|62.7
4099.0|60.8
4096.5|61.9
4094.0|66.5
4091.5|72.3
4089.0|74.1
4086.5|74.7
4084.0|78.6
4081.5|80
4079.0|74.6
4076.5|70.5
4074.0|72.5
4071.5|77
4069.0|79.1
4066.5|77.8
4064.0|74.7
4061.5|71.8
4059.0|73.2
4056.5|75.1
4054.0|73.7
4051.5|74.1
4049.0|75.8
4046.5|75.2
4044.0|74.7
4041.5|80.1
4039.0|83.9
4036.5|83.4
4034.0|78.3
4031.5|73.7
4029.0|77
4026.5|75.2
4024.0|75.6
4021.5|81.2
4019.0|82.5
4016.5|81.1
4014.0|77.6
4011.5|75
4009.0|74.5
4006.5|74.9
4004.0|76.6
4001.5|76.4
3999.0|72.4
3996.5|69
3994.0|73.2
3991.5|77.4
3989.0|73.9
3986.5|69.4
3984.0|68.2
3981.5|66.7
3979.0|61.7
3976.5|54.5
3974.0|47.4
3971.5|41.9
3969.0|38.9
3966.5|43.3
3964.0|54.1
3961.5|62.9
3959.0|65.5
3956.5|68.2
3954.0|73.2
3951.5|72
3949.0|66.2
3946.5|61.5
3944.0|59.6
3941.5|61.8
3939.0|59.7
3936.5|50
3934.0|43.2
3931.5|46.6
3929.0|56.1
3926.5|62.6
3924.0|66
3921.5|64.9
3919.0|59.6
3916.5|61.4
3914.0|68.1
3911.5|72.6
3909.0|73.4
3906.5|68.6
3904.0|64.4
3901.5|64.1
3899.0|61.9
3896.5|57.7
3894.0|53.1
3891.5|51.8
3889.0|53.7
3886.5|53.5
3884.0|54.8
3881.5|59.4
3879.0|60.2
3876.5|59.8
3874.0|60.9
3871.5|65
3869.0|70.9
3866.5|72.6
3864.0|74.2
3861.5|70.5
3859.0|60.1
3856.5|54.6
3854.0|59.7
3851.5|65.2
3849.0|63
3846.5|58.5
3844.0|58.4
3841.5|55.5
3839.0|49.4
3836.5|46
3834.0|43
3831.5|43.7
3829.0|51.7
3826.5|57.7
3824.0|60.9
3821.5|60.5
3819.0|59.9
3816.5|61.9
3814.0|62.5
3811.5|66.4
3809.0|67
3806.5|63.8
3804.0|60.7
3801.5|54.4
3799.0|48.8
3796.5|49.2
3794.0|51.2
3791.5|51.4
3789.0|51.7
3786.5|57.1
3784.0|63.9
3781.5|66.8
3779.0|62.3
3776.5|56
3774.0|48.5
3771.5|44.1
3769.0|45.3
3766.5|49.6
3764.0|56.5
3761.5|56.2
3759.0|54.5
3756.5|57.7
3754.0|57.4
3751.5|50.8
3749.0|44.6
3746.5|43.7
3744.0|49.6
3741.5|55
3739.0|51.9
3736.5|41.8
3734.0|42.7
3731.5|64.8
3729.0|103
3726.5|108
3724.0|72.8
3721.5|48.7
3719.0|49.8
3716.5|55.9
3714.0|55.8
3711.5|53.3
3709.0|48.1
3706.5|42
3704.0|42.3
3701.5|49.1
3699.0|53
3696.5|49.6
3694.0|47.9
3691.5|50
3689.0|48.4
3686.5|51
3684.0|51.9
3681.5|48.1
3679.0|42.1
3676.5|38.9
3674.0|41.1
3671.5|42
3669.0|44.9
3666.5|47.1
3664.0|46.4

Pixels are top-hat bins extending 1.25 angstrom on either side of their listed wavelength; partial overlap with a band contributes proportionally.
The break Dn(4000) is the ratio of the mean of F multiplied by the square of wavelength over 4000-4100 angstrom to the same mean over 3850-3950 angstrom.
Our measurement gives 1.33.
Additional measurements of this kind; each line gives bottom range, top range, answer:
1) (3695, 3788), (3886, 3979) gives 1.18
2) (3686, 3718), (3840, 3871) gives 1.39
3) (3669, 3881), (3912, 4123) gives 1.39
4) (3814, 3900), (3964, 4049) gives 1.30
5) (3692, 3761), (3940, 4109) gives 1.48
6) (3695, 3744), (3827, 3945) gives 1.14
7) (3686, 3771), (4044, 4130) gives 1.57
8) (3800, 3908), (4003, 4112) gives 1.37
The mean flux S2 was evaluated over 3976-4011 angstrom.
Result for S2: 71.1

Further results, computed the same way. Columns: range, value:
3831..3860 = 55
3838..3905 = 60.5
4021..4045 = 78.3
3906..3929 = 65.7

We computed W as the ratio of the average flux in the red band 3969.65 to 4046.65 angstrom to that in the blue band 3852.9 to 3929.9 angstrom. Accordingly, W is 1.2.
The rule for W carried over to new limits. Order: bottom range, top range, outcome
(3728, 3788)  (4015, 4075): 1.40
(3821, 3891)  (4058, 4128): 1.20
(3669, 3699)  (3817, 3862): 1.21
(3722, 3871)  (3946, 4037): 1.18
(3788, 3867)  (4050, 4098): 1.28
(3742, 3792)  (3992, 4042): 1.44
